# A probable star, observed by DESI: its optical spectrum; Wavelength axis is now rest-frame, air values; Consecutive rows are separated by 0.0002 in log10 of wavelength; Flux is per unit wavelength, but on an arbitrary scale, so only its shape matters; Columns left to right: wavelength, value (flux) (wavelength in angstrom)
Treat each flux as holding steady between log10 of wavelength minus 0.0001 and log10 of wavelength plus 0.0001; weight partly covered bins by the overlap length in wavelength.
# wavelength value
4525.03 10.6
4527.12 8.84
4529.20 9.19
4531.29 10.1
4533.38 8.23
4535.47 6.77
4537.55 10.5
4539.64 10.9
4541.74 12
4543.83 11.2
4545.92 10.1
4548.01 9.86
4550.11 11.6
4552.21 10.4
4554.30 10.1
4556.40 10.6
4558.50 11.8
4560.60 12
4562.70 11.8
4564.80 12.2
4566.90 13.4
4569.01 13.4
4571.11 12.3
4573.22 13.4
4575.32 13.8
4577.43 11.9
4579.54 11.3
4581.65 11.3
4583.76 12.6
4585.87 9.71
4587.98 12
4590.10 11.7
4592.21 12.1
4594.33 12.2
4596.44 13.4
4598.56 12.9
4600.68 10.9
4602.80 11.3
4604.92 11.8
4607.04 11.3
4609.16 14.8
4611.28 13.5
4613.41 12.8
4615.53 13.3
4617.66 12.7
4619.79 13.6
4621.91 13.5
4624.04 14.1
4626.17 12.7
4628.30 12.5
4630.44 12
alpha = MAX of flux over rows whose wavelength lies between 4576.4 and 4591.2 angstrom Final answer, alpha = 12.6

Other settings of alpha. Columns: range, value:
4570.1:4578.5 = 13.8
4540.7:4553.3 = 12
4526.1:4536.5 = 10.1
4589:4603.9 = 13.4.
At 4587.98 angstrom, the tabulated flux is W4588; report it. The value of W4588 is 12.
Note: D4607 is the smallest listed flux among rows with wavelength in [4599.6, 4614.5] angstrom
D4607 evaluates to 10.9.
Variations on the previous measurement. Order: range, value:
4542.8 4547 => 10.1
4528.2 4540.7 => 6.77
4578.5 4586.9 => 9.71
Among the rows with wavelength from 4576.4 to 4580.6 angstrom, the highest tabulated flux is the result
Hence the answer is 11.9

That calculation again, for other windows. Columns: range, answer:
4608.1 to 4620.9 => 14.8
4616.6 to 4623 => 13.6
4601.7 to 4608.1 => 11.8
